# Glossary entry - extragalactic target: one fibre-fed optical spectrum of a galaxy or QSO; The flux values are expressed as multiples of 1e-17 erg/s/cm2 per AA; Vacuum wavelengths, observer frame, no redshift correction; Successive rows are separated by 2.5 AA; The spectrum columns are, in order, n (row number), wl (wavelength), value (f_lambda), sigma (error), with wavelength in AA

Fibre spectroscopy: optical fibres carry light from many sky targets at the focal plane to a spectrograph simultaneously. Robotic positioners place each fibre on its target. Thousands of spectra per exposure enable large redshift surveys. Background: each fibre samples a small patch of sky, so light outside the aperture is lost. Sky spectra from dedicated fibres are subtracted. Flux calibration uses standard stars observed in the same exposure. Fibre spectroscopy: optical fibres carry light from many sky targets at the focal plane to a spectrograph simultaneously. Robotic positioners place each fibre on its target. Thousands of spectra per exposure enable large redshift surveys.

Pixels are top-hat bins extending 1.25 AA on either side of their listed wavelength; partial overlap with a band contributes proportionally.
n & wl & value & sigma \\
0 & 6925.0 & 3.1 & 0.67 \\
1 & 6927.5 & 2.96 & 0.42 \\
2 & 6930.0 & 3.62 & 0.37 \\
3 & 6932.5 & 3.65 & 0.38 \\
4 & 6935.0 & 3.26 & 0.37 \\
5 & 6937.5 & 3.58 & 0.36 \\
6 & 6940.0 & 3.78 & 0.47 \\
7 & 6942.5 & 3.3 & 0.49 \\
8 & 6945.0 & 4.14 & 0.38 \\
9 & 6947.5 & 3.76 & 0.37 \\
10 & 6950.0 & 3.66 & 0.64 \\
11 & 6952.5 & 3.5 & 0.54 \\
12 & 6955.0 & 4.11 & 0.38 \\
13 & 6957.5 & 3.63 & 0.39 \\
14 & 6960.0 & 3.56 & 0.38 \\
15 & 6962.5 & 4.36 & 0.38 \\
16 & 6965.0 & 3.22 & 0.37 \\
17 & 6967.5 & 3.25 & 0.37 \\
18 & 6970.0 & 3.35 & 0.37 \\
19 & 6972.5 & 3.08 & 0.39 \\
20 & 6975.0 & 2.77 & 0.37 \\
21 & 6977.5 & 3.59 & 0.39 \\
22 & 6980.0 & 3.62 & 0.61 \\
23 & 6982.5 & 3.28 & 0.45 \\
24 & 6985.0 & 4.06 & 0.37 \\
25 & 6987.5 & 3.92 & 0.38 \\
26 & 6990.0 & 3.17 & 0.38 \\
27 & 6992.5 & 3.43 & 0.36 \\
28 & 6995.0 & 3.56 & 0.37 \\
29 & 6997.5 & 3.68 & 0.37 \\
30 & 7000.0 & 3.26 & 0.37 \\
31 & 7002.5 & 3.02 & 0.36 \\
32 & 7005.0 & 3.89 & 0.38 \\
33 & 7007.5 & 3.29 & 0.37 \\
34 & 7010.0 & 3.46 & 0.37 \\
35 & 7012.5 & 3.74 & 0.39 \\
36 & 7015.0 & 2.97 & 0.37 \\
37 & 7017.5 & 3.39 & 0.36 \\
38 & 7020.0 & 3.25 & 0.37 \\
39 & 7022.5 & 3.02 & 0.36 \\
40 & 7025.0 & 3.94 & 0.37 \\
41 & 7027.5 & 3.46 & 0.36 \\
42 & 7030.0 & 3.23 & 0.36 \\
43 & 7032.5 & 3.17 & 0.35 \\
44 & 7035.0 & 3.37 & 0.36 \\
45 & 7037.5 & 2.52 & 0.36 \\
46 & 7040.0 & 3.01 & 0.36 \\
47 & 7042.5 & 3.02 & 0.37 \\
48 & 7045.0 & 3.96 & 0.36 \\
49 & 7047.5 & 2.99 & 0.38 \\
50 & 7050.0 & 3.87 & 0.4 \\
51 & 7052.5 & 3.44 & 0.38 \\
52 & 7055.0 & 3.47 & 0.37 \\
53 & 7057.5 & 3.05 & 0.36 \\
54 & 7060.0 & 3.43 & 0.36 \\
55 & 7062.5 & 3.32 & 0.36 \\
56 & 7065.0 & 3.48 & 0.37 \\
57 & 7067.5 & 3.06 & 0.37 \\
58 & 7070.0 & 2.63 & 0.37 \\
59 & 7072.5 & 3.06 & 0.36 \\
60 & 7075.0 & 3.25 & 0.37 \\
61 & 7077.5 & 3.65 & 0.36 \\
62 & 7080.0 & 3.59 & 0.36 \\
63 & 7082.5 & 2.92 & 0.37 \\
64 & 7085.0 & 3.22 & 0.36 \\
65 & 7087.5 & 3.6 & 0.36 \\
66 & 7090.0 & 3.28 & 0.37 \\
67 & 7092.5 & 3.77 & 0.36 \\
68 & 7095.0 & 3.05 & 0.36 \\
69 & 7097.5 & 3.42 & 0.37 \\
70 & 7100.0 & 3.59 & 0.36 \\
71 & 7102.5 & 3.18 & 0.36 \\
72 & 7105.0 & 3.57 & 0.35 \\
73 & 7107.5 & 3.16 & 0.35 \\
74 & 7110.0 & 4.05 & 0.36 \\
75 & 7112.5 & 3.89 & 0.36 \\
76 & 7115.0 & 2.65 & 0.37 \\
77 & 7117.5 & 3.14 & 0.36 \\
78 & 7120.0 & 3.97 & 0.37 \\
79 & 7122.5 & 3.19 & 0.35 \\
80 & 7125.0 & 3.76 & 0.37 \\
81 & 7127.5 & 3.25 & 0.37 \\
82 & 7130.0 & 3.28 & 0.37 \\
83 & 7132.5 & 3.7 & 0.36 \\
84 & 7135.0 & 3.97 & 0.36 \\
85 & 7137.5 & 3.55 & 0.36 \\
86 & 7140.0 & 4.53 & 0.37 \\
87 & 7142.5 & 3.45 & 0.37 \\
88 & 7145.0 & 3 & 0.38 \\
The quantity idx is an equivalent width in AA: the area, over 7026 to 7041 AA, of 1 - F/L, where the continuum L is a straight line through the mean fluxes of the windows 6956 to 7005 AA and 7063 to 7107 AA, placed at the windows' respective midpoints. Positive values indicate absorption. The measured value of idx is 1.1 AA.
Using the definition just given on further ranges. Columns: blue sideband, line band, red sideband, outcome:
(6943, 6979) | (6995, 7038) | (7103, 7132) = 2.06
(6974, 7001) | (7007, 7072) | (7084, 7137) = 3.62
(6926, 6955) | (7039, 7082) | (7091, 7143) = 2.93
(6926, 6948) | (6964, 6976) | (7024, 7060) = 1.17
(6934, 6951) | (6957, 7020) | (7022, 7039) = -0.32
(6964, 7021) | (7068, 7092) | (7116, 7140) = 1.78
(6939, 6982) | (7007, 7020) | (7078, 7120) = 0.51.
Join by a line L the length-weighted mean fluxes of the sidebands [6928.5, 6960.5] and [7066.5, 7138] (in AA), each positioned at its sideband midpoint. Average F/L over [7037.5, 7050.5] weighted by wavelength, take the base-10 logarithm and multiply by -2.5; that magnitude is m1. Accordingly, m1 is 0.07 mag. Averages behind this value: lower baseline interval 3.65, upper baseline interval 3.39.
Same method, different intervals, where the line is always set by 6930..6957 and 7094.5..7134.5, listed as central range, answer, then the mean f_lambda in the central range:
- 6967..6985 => 0.09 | 3.33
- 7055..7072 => 0.11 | 3.18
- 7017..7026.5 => 0.05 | 3.4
